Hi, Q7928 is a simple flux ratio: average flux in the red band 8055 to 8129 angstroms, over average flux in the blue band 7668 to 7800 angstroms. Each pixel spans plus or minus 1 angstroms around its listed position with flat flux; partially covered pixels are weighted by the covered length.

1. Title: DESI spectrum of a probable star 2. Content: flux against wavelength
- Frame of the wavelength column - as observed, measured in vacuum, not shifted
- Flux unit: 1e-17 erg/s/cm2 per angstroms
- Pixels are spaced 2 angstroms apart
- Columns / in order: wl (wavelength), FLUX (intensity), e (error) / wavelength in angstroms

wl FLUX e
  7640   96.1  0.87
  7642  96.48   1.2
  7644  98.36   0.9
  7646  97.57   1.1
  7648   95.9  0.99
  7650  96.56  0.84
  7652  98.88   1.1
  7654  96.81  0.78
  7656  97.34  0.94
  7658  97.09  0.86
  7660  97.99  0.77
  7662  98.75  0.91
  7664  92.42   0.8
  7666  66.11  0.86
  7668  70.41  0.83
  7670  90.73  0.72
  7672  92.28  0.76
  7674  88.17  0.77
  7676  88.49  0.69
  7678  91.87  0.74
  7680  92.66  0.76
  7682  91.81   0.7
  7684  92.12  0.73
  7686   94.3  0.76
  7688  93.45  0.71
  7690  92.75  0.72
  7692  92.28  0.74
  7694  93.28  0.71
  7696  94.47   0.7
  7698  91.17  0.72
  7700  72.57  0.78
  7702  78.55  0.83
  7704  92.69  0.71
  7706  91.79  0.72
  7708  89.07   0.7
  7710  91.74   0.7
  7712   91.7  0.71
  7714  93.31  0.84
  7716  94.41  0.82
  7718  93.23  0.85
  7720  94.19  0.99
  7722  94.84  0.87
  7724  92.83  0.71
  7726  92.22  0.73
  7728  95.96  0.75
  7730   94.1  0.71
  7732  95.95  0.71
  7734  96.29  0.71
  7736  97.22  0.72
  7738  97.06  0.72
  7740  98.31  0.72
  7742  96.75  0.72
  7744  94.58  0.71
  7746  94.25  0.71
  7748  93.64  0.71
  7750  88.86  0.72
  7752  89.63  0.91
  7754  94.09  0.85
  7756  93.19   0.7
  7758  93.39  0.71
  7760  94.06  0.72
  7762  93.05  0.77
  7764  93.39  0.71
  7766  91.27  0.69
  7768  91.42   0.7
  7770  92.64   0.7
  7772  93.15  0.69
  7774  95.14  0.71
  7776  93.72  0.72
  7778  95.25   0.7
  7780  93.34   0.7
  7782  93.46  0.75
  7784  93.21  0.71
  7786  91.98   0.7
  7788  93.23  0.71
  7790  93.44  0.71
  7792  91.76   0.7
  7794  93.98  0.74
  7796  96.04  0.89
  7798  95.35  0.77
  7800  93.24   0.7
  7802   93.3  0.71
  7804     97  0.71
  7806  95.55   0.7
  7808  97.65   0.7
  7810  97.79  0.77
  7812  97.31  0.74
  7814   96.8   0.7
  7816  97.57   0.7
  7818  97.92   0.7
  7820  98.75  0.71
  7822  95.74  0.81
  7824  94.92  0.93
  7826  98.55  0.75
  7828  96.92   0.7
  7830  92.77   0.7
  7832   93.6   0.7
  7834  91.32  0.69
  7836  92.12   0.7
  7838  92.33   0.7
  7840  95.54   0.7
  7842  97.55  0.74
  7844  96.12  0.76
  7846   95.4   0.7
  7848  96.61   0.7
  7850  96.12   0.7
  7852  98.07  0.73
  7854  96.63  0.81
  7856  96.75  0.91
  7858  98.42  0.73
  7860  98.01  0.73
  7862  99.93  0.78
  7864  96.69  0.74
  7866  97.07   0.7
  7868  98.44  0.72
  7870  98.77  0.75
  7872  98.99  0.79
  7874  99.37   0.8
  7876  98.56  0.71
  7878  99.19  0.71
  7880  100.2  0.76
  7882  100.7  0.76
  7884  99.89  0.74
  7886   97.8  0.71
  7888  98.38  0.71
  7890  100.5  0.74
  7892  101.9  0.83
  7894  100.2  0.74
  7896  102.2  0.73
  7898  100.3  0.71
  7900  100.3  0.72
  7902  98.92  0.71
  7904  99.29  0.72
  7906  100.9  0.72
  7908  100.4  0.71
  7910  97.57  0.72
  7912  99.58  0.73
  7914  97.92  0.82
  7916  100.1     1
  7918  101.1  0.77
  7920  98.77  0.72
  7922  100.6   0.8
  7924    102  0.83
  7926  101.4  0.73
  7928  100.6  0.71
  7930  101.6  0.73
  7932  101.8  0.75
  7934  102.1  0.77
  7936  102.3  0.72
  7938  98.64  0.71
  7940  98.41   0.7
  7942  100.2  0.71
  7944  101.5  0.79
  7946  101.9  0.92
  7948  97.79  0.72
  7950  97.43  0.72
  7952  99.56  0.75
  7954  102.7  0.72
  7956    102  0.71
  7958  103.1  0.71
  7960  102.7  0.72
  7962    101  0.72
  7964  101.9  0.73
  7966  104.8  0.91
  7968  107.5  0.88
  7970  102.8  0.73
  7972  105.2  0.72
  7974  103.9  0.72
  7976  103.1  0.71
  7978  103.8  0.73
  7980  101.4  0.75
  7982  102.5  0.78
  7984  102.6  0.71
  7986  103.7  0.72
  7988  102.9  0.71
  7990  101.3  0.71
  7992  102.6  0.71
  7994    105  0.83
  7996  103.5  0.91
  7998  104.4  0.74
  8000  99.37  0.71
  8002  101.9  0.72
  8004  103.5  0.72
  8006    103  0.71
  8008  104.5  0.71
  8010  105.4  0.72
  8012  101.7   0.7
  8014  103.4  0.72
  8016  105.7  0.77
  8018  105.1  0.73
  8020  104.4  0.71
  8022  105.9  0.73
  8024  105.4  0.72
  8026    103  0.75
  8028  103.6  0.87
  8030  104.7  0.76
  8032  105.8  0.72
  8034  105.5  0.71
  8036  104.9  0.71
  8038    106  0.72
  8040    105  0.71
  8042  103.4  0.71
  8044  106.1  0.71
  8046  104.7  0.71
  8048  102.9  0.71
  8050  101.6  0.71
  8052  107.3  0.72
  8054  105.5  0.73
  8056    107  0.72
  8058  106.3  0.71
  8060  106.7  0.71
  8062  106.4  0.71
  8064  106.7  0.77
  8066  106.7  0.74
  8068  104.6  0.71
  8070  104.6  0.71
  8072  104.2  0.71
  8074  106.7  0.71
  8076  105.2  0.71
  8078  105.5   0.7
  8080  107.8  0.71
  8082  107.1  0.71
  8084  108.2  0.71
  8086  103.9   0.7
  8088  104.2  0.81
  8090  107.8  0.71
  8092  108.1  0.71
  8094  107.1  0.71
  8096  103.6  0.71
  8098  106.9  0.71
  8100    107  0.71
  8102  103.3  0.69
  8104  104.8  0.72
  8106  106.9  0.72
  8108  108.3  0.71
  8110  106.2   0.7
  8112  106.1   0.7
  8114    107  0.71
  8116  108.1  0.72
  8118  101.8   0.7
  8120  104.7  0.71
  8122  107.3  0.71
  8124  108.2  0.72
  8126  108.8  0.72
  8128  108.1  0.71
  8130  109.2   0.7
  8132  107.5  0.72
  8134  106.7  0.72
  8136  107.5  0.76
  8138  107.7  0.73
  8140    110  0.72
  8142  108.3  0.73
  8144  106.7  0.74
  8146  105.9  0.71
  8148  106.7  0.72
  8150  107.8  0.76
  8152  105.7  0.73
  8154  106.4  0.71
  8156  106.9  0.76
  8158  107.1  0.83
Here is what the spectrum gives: 1.15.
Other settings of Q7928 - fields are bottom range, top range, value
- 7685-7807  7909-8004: 1.09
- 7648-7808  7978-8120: 1.13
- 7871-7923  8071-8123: 1.06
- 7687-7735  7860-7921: 1.08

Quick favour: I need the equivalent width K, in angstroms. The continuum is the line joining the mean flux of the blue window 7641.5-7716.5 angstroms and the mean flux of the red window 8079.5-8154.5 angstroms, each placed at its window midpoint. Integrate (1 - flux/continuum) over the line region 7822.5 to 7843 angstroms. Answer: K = 0.5 angstroms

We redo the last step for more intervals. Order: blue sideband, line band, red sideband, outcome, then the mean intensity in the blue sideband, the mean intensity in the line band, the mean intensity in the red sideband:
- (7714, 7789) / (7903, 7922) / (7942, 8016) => 0.10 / 93.9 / 99.6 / 103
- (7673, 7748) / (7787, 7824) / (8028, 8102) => 0.13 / 92.5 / 95.7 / 106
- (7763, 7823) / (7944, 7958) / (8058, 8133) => 0.04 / 94.7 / 101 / 106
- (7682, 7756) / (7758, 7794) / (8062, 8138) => 0.56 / 92.6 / 93.2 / 106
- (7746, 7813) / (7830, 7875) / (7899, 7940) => 0.32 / 93.8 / 96.5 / 100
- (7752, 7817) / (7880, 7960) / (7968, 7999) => 0.07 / 94.2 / 100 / 103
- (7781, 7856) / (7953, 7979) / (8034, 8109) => -0.52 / 95.3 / 103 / 106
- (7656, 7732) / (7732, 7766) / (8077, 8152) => -0.47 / 90.9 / 94.2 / 107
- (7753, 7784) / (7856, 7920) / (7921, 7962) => -0.50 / 93.4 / 99.4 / 101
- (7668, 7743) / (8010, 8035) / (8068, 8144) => -0.24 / 92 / 105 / 107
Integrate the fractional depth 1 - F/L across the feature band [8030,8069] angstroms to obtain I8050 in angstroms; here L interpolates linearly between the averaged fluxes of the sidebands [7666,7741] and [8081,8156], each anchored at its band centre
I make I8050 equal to -0.5 angstroms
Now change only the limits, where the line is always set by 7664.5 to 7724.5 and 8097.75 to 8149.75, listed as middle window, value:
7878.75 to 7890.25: -0.27 angstroms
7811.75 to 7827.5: -0.42 angstroms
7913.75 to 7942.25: -0.45 angstroms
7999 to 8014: -0.09 angstroms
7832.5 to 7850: 0.15 angstroms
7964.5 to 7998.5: -0.80 angstroms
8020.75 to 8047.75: -0.41 angstroms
